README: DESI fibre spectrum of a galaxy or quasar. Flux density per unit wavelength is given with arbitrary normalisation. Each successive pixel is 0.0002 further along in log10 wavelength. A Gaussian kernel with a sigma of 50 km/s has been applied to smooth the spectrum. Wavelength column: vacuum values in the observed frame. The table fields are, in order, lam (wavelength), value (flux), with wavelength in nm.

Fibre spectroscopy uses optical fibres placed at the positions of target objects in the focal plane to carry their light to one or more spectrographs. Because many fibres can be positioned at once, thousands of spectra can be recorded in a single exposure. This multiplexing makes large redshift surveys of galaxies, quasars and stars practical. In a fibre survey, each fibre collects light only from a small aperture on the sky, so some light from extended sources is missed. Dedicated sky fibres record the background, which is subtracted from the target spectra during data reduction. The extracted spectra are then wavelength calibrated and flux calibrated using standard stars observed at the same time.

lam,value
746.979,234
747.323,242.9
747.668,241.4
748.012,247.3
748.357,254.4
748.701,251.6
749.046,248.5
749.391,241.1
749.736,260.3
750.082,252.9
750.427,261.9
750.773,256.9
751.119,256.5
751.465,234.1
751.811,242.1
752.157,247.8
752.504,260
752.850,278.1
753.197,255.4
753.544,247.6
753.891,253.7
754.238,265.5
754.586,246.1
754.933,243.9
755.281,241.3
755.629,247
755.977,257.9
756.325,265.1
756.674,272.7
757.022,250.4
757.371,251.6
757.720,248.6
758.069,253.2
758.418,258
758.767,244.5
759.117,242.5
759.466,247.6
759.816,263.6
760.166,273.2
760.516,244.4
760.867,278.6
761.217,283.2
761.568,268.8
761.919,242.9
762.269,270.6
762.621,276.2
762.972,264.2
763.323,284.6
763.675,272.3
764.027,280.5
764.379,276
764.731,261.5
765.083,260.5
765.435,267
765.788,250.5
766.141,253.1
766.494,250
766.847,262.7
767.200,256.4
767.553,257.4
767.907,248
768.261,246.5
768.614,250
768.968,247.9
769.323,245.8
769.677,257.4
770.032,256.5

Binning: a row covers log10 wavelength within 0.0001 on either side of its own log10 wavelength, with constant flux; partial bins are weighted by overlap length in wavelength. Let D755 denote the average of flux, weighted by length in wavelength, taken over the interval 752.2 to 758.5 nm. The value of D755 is 255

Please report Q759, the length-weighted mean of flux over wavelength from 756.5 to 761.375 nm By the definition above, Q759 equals 258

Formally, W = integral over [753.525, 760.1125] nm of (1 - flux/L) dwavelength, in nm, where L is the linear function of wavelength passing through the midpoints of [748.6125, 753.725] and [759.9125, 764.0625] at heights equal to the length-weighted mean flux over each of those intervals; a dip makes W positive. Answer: 0.21 nm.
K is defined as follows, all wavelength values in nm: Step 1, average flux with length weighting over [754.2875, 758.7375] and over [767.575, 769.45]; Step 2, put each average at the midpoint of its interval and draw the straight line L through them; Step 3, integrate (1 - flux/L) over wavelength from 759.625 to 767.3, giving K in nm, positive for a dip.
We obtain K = -0.46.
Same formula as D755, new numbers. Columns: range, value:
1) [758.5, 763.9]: 264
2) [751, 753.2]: 253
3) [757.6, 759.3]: 249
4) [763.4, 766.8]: 264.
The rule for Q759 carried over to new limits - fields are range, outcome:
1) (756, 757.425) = 260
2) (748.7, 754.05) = 253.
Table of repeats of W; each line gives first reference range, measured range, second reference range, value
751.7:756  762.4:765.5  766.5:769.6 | -0.24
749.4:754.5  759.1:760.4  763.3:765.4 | 0.04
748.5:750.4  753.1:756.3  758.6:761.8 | 0.06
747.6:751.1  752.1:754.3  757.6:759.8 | -0.06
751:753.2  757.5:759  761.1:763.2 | 0.06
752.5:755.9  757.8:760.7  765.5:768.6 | 0.00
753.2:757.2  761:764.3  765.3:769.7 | -0.24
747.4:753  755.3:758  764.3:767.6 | 0.00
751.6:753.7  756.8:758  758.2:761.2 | 0.03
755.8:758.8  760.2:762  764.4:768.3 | -0.06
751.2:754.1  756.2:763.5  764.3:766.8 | -0.14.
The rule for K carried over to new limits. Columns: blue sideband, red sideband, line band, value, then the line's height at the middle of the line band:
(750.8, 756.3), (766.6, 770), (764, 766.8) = -0.10 nm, 253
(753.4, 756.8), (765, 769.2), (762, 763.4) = -0.09 nm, 254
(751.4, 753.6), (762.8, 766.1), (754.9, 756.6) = 0.03 nm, 257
